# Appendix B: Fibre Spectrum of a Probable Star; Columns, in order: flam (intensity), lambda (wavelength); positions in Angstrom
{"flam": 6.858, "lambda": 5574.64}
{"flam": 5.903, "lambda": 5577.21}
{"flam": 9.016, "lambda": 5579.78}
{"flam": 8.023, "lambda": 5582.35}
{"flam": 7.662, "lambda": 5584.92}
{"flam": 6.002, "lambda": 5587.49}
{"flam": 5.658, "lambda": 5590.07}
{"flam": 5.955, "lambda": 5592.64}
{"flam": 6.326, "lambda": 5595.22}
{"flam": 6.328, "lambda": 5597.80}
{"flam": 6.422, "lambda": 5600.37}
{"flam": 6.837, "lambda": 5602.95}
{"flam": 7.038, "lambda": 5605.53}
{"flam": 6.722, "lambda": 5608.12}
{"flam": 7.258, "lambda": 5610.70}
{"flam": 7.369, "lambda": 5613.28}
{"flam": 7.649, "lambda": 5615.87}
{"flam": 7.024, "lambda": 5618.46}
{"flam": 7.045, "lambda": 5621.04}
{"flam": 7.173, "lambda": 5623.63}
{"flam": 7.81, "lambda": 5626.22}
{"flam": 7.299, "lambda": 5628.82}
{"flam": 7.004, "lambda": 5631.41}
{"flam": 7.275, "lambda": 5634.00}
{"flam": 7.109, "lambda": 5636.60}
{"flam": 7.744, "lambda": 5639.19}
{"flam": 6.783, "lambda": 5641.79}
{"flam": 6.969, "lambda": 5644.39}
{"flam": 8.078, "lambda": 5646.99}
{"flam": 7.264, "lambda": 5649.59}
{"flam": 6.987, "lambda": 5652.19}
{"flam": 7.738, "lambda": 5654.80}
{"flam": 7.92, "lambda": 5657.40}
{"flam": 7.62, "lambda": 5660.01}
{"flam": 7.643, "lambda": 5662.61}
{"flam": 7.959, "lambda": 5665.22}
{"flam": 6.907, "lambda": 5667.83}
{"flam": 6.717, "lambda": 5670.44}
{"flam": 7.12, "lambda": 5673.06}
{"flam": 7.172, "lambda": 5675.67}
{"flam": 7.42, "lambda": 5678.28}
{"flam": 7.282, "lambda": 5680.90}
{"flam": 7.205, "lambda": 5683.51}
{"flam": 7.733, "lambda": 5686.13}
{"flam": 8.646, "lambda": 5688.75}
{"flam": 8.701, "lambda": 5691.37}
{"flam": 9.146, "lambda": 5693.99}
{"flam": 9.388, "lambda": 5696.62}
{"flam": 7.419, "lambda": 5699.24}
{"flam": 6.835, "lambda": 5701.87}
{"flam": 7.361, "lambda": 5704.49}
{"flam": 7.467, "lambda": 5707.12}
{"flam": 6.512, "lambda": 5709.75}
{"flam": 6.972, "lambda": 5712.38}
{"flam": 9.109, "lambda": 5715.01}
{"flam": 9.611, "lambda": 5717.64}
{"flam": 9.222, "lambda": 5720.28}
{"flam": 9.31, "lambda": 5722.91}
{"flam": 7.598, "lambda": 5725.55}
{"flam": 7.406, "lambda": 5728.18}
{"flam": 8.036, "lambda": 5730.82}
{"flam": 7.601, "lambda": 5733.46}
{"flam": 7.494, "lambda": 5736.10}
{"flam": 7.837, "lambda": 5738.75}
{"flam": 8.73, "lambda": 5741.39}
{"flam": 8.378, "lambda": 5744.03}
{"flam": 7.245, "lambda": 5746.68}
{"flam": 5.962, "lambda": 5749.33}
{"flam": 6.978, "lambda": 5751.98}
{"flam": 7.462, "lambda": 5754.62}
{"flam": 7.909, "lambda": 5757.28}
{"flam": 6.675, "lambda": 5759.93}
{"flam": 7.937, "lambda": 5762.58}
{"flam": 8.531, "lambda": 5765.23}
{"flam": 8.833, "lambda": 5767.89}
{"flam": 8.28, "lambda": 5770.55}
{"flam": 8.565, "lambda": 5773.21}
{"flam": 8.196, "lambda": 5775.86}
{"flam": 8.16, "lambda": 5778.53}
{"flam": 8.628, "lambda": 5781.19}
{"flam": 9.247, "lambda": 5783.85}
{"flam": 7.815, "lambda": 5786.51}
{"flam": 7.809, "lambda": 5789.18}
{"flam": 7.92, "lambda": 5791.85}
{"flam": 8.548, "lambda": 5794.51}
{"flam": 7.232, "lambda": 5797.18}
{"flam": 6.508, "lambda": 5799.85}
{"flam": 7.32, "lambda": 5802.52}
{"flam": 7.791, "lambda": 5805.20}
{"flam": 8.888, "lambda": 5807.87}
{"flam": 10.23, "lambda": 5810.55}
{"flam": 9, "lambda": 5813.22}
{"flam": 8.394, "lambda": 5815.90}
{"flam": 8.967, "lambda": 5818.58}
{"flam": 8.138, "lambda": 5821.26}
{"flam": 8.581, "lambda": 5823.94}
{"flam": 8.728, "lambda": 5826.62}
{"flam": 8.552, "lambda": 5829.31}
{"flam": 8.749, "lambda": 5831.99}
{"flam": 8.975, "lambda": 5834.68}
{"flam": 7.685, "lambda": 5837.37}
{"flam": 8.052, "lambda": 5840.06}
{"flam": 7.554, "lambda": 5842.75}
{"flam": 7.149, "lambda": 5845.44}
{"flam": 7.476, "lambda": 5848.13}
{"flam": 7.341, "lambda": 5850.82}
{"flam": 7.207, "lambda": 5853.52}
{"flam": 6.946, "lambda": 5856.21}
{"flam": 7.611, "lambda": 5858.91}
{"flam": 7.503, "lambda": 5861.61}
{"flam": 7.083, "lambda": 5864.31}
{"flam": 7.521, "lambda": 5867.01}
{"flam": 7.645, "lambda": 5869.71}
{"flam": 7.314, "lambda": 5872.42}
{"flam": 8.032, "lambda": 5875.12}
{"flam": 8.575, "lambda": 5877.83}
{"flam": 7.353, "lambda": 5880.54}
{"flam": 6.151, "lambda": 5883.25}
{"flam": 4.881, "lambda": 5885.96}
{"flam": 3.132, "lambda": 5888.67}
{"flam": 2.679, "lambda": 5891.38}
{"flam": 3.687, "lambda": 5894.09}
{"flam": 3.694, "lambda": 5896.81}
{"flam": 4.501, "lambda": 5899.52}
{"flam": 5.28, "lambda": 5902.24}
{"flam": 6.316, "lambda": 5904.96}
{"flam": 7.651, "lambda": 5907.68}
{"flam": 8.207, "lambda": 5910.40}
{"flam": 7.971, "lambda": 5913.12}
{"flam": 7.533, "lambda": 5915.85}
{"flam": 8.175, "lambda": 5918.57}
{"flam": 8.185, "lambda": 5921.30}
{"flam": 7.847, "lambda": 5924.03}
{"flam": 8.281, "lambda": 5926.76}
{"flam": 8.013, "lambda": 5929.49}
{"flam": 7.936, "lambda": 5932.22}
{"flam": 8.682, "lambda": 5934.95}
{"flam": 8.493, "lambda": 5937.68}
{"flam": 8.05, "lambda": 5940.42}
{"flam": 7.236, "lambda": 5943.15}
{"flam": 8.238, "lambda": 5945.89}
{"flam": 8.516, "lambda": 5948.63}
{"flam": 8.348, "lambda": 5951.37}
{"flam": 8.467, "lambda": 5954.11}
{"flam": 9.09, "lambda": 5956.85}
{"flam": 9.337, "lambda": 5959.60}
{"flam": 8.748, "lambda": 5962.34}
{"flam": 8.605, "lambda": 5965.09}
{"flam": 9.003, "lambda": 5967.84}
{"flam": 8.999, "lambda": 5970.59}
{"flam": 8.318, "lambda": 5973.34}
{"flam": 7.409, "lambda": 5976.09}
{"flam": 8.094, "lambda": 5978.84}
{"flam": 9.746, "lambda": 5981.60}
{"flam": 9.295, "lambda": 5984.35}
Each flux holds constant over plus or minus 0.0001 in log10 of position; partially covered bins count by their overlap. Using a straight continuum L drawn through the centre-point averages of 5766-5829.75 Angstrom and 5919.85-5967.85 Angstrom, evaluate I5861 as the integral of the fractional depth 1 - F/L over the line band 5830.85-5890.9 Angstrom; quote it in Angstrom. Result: 8.3 Angstrom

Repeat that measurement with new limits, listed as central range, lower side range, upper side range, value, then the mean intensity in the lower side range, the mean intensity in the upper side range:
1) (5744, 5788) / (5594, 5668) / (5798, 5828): 1.0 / 7.22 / 8.39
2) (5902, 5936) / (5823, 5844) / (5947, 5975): 3.3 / 8.36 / 8.72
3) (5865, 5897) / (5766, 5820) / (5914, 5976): 9.0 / 8.32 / 8.35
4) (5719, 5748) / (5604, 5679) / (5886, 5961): -3.3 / 7.3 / 7.14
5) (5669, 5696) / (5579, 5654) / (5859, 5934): -2.9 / 7.09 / 6.74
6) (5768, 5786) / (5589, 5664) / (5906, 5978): -2.0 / 7.11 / 8.27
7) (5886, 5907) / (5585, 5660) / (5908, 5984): 9.8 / 7.05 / 8.36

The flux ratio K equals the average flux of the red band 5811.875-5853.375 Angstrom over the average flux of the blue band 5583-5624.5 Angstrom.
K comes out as 1.2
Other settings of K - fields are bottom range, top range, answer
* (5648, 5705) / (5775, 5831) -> 1.09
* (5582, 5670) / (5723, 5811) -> 1.11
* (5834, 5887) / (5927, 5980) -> 1.14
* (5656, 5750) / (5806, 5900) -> 0.93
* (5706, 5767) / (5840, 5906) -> 0.82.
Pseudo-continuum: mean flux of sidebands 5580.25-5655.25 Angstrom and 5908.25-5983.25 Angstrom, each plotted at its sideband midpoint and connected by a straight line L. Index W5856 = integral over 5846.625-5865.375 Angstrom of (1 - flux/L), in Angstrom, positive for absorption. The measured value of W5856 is 1.6 Angstrom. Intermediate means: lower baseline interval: 7.07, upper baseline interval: 8.35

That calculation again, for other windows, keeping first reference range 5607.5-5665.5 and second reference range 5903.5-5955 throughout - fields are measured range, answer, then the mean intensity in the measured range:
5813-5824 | -1.16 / 8.58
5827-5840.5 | -1.14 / 8.44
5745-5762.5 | 1.12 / 7.13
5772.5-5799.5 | -1.59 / 8.14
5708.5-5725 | -1.93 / 8.42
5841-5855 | 0.83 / 7.37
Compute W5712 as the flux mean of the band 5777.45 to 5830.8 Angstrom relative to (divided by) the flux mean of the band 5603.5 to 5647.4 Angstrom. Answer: 1.15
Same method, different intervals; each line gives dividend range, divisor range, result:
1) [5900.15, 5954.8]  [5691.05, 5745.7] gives 0.97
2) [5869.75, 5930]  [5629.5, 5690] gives 0.88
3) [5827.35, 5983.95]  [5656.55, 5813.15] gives 0.95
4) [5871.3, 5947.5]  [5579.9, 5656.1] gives 0.97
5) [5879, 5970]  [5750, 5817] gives 0.90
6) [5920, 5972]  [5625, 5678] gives 1.15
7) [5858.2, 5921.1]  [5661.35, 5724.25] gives 0.82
